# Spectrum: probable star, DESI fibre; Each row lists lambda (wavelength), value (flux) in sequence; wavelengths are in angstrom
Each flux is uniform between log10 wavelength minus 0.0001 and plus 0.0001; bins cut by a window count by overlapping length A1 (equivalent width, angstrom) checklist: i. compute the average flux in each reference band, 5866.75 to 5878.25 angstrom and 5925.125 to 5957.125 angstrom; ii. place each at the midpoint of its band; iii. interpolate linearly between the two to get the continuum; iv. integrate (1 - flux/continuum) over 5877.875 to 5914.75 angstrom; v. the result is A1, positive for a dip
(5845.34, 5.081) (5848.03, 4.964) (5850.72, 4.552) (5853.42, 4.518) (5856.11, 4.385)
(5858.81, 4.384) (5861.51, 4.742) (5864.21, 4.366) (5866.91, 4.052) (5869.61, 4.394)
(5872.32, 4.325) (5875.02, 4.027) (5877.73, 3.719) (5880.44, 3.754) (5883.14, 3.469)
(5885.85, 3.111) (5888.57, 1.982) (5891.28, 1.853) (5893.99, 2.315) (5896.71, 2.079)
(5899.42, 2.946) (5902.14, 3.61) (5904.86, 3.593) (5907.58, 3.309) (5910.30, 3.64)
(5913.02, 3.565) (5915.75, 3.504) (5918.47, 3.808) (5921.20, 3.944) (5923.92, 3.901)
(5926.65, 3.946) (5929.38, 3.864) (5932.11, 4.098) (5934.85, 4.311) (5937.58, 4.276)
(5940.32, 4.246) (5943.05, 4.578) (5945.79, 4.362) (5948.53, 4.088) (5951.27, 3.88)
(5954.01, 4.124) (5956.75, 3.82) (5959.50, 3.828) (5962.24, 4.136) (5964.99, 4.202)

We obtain 9.7 angstrom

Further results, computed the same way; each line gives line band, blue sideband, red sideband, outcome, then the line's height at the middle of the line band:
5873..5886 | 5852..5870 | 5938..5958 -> 1.96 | 4.36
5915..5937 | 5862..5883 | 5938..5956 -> 1.18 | 4.17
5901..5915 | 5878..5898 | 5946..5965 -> -2.01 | 3.1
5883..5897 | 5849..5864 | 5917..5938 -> 6.11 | 4.28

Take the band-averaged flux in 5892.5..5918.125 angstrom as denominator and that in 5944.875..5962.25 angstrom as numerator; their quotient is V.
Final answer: 1.26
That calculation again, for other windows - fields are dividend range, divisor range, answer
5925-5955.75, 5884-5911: 1.46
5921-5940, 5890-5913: 1.37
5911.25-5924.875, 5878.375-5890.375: 1.22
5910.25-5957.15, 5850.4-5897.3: 1.09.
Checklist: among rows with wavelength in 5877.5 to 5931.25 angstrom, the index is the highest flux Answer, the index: 3.946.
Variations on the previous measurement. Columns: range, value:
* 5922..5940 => 4.311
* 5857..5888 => 4.742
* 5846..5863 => 4.964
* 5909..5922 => 3.944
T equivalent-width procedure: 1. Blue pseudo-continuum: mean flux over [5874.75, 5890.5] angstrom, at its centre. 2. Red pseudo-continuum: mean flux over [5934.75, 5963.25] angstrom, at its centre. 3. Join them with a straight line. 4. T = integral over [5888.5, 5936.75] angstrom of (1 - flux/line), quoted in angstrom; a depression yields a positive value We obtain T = 3.67 angstrom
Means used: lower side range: 3.24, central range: 3.4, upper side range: 4.14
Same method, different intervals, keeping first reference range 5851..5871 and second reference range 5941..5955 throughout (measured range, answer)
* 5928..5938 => 0.3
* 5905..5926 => 3.0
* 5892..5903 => 4.3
